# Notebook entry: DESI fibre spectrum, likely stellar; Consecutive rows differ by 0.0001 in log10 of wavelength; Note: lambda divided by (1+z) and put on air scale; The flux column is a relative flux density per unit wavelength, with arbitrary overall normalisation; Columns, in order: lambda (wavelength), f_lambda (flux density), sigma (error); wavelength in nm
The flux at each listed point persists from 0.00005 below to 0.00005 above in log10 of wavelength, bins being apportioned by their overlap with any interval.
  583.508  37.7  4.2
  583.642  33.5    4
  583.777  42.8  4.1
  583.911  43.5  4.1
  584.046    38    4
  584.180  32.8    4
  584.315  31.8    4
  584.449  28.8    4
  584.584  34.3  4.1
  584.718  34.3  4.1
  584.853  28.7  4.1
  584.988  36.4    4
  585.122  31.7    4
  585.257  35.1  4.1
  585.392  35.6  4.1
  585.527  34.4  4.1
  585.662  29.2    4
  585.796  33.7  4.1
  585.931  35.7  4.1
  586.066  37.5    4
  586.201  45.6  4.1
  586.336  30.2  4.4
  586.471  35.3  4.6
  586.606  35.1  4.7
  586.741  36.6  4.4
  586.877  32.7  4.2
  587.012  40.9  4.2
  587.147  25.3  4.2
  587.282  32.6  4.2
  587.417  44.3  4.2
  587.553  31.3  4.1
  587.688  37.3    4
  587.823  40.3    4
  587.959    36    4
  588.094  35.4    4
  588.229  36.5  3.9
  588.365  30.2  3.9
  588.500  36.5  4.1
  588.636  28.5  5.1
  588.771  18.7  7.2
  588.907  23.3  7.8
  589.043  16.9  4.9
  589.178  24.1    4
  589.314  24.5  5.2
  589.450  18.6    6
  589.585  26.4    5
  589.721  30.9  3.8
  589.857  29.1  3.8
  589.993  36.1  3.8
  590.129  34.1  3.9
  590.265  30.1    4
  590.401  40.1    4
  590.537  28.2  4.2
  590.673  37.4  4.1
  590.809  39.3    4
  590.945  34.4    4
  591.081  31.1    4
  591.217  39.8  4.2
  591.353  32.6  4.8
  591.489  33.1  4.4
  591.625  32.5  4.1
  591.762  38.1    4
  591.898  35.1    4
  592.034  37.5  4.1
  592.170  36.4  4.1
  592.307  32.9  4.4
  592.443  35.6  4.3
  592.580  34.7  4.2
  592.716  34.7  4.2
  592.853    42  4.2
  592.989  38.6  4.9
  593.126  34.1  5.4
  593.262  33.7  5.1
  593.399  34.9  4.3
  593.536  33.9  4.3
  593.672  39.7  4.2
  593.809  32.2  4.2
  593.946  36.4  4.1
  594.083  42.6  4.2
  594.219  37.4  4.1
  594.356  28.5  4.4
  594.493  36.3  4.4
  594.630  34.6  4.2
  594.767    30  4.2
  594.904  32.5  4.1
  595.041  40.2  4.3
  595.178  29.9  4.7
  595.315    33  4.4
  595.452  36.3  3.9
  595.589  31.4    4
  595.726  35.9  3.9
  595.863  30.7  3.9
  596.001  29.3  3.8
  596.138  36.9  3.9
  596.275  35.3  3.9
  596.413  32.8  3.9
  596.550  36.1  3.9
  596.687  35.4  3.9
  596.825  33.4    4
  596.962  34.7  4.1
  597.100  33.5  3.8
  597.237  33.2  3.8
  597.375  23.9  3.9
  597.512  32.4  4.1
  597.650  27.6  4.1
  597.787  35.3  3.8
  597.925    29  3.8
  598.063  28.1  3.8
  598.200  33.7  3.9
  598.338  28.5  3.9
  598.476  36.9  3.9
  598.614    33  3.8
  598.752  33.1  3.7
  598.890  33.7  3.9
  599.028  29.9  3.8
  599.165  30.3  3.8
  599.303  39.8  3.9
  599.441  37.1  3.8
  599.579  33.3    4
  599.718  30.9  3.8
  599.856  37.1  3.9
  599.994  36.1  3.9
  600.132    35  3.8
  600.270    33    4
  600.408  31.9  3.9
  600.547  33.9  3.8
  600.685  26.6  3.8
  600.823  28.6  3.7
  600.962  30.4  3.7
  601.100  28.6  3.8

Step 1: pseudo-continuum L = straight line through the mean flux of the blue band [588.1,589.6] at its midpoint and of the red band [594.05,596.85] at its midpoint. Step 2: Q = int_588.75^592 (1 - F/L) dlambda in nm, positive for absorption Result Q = -0.31 nm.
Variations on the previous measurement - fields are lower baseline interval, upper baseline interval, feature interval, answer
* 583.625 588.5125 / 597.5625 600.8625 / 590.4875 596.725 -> -0.22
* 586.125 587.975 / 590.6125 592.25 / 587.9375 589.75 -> 0.43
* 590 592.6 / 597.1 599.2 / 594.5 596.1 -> -0.02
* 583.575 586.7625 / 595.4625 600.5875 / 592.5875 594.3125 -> -0.14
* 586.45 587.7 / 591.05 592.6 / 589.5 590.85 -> 0.08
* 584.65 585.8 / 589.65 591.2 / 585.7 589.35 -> 0.07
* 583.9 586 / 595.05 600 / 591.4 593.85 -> -0.16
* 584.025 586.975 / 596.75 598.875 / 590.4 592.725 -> -0.14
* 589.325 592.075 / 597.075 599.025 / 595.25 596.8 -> -0.10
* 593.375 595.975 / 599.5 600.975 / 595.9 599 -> 0.09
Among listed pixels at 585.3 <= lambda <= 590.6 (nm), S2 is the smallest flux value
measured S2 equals 16.9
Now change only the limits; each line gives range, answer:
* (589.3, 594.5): 18.6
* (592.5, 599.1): 23.9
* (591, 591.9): 31.1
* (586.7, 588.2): 25.3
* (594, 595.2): 28.5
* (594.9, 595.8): 29.9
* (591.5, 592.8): 32.5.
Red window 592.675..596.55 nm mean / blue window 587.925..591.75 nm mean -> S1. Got 1.12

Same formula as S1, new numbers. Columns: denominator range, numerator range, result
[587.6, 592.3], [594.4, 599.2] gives 1.02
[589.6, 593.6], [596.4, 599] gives 0.93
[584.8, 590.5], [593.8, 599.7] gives 1.03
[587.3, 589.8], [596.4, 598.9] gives 1.08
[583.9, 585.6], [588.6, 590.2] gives 0.76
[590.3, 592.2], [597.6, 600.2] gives 0.94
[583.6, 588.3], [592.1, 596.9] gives 0.99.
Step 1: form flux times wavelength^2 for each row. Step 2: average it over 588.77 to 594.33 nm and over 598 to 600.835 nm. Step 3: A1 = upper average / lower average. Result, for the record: 1.02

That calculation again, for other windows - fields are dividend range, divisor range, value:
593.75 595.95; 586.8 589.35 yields 1.11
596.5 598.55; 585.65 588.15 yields 0.93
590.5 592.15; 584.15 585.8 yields 1.09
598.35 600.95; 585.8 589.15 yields 1.04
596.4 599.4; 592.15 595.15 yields 0.93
